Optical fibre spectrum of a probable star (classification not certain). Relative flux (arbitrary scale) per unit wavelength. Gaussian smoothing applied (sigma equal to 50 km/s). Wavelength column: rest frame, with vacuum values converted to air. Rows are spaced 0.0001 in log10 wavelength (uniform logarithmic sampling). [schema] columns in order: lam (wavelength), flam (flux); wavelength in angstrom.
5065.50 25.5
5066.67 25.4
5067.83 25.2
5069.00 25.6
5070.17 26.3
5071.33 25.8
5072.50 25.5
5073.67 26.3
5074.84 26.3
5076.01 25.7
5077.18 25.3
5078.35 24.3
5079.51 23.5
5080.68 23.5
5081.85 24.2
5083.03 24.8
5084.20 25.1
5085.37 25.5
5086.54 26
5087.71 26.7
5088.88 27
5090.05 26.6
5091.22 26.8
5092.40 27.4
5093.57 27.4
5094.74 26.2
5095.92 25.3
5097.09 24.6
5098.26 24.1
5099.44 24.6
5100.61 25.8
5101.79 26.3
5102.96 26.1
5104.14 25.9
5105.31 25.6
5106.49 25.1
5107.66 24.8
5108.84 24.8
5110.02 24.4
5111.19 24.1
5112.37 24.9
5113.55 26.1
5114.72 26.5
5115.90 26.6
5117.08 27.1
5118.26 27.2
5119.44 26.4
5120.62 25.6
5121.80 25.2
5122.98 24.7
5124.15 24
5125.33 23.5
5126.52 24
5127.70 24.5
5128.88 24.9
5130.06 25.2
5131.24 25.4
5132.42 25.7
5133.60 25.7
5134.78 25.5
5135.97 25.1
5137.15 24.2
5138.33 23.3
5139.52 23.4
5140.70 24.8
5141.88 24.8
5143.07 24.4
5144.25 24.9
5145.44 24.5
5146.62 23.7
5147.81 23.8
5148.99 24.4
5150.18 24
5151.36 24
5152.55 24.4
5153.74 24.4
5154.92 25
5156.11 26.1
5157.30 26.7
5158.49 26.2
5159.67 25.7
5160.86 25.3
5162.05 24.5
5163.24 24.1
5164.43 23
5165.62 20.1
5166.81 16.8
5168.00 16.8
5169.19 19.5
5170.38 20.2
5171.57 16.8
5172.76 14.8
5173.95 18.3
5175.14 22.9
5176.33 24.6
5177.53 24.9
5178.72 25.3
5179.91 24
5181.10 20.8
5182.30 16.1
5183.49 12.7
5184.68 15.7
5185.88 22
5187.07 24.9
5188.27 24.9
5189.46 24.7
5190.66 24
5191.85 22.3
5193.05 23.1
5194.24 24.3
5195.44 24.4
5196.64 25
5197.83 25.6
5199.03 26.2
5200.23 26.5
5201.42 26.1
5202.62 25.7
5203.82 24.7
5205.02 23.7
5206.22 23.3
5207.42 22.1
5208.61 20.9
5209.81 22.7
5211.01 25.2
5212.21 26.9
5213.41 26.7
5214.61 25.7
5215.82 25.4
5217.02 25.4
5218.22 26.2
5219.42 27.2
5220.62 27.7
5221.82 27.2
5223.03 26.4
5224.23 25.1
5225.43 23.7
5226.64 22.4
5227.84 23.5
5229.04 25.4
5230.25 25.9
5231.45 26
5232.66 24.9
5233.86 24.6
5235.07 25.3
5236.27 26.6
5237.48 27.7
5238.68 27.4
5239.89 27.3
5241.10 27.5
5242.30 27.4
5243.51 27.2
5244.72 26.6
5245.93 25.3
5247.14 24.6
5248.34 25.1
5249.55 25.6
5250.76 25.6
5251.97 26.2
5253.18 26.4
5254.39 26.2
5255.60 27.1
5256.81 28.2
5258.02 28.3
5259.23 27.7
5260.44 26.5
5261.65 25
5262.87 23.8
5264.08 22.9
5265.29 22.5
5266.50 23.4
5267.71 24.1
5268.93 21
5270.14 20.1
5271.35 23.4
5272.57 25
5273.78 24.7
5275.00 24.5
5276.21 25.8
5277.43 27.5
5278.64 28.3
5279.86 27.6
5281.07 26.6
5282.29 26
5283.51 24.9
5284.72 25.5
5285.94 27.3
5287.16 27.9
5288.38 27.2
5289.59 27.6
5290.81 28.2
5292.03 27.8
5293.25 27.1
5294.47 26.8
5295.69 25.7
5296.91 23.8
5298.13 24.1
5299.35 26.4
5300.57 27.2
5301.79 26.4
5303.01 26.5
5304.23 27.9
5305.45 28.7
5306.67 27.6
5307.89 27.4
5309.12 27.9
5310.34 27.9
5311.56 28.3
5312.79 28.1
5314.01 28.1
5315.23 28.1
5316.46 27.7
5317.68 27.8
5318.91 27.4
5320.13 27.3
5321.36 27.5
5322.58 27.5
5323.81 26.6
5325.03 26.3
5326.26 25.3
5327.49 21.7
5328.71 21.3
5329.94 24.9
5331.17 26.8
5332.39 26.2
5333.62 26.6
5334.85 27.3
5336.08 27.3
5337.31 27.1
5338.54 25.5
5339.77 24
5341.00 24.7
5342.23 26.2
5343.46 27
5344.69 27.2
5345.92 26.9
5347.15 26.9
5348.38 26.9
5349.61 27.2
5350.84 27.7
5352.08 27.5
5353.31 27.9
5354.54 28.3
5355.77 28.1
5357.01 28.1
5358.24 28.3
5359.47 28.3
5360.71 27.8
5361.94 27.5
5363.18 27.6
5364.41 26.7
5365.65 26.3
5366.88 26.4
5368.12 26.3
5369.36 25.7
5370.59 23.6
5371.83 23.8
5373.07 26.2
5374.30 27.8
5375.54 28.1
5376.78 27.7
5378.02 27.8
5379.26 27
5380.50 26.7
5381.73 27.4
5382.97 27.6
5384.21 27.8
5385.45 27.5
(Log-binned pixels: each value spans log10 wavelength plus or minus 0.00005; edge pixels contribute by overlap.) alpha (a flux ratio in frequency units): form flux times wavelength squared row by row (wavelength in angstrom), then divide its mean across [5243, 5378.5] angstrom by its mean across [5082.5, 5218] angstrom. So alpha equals 1.16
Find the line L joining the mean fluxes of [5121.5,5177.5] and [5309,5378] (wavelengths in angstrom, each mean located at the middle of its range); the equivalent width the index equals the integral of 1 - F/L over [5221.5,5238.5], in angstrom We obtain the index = -0.3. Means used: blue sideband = 23.5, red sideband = 26.8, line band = 25.4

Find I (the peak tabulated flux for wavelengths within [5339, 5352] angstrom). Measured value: 27.7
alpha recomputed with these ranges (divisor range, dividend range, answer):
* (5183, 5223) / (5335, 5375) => 1.17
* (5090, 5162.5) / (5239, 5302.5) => 1.09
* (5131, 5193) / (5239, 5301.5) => 1.18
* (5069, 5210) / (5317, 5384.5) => 1.20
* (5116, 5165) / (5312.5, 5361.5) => 1.16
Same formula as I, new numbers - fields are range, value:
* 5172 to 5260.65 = 28.3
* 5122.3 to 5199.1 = 26.7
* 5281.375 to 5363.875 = 28.7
